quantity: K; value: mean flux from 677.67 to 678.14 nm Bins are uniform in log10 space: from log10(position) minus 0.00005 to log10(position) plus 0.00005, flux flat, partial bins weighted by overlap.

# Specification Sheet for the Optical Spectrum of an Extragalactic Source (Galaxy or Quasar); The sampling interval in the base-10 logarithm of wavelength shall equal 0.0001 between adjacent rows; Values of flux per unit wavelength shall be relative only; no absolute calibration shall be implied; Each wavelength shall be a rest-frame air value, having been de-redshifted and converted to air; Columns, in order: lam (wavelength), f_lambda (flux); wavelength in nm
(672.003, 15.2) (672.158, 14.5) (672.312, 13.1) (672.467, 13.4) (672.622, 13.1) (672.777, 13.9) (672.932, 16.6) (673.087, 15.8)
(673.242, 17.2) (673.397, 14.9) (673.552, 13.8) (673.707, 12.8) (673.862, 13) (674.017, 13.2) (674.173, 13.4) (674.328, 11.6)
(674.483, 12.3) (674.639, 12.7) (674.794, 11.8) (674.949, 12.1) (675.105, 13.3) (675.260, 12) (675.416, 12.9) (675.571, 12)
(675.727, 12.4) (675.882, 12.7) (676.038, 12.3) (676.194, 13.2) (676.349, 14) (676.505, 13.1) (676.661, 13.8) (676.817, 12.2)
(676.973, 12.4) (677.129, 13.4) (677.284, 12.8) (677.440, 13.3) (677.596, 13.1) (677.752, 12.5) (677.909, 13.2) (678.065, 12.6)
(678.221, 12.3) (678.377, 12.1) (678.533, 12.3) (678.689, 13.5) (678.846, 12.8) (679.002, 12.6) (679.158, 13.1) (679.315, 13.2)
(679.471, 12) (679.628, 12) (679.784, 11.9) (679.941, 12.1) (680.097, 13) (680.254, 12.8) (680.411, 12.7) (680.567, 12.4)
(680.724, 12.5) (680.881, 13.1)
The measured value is 12.7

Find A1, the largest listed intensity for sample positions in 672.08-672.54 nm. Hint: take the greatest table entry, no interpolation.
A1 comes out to 14.5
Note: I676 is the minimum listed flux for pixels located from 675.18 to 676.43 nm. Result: 12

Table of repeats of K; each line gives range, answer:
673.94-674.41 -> 12.7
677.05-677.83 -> 13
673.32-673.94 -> 13.6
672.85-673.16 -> 16.2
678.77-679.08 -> 12.7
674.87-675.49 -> 12.6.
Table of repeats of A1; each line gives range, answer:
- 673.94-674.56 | 13.4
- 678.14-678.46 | 12.3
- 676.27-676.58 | 14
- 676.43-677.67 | 13.8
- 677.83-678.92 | 13.5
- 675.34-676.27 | 13.2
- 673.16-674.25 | 17.2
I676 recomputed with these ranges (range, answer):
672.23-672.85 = 13.1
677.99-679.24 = 12.1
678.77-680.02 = 11.9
